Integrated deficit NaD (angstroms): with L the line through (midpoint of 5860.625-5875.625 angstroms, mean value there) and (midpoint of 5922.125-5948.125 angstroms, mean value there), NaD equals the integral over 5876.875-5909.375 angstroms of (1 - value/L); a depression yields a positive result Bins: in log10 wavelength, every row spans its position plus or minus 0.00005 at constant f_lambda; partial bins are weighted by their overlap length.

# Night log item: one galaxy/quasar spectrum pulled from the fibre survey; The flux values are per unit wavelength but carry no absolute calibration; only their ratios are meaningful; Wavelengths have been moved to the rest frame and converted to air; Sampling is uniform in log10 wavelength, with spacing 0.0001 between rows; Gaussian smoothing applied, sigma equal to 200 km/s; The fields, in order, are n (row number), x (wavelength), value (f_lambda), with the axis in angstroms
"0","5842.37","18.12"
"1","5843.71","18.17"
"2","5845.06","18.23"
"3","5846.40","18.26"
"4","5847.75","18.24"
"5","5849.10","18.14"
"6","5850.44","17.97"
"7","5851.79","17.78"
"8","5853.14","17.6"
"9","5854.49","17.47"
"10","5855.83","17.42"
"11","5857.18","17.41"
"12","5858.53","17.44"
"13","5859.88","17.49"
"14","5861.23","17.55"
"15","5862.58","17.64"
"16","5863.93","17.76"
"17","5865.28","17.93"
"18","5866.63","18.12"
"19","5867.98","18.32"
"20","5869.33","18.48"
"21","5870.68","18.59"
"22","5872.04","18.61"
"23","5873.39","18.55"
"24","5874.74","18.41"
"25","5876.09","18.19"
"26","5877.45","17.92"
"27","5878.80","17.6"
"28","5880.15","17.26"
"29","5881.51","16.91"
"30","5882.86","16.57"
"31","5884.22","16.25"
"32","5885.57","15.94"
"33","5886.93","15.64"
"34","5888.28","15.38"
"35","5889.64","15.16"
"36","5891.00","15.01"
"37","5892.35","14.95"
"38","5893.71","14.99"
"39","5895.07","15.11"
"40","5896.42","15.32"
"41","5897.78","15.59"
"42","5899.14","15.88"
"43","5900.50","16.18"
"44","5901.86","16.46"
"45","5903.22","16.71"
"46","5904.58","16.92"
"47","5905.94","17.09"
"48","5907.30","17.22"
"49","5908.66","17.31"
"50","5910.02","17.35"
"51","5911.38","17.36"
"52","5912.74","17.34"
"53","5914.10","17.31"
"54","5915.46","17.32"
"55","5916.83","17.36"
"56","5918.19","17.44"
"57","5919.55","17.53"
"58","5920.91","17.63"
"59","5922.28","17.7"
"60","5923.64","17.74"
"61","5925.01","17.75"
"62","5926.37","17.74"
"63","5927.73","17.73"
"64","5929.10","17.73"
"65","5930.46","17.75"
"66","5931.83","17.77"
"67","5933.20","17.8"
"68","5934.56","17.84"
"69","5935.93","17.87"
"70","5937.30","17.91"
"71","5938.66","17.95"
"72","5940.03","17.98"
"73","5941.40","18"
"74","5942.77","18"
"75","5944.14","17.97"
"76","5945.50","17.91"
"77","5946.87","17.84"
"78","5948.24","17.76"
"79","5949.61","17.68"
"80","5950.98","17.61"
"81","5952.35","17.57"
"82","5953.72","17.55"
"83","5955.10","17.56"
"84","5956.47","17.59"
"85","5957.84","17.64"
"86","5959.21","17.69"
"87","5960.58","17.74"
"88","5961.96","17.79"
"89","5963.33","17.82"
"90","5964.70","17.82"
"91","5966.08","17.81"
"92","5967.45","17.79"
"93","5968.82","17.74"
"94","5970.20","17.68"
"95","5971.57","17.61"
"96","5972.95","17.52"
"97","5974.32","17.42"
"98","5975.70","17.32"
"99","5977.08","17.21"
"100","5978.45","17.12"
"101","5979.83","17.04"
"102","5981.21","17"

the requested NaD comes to 3.3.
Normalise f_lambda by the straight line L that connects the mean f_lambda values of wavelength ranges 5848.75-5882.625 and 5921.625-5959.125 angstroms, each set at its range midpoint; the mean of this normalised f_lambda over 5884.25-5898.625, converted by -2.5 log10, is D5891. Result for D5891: 0.16 mag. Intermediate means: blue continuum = 17.8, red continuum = 17.8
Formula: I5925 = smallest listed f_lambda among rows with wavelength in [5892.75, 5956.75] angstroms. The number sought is 14.99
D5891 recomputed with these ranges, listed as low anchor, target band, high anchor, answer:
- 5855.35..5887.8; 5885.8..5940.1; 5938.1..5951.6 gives 0.053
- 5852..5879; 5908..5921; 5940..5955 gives 0.028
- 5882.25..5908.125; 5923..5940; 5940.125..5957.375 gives -0.040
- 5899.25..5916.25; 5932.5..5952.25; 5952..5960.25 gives -0.026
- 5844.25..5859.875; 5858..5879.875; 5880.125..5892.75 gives -0.074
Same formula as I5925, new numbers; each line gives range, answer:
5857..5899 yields 14.95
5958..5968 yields 17.69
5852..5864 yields 17.41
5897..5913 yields 15.59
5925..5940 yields 17.73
